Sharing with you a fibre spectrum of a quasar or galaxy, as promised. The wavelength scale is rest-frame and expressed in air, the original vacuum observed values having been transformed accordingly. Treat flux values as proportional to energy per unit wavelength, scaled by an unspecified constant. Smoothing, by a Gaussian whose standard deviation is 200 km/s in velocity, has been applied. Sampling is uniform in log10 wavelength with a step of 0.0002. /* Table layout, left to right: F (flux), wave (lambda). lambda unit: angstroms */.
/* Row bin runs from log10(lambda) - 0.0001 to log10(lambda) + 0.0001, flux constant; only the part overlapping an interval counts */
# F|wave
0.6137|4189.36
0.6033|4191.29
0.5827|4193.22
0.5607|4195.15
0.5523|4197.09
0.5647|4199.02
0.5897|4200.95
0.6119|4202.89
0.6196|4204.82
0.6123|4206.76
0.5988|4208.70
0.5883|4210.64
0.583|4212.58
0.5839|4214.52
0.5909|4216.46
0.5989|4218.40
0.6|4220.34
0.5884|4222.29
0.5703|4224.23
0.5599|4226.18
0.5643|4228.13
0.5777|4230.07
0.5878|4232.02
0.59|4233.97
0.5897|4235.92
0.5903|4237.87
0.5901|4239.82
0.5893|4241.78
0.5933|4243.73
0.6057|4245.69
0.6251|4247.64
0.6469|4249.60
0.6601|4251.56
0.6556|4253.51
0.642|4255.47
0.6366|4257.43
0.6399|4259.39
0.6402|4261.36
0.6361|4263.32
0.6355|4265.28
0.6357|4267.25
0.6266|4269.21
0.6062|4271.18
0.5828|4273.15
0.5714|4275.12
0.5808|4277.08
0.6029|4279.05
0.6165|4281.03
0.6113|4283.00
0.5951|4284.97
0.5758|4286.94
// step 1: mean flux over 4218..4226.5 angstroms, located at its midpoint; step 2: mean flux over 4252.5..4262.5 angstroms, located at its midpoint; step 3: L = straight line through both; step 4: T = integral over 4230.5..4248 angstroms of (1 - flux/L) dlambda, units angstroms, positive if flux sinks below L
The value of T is 0.5 angstroms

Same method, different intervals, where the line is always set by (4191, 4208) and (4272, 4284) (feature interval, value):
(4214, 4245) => 0.26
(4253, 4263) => -0.83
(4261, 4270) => -0.62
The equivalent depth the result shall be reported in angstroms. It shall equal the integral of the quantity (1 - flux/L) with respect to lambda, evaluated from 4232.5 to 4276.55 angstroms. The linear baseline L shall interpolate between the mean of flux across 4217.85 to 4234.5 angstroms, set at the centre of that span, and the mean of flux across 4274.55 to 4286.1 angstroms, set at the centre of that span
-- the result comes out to -2.04 angstroms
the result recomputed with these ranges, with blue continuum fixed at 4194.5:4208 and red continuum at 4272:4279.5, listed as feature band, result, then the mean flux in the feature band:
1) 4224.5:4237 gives 0.2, 0.578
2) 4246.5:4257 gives -1.1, 0.645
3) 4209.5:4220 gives 0.0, 0.59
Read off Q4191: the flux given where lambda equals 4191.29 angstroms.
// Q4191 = 0.6033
